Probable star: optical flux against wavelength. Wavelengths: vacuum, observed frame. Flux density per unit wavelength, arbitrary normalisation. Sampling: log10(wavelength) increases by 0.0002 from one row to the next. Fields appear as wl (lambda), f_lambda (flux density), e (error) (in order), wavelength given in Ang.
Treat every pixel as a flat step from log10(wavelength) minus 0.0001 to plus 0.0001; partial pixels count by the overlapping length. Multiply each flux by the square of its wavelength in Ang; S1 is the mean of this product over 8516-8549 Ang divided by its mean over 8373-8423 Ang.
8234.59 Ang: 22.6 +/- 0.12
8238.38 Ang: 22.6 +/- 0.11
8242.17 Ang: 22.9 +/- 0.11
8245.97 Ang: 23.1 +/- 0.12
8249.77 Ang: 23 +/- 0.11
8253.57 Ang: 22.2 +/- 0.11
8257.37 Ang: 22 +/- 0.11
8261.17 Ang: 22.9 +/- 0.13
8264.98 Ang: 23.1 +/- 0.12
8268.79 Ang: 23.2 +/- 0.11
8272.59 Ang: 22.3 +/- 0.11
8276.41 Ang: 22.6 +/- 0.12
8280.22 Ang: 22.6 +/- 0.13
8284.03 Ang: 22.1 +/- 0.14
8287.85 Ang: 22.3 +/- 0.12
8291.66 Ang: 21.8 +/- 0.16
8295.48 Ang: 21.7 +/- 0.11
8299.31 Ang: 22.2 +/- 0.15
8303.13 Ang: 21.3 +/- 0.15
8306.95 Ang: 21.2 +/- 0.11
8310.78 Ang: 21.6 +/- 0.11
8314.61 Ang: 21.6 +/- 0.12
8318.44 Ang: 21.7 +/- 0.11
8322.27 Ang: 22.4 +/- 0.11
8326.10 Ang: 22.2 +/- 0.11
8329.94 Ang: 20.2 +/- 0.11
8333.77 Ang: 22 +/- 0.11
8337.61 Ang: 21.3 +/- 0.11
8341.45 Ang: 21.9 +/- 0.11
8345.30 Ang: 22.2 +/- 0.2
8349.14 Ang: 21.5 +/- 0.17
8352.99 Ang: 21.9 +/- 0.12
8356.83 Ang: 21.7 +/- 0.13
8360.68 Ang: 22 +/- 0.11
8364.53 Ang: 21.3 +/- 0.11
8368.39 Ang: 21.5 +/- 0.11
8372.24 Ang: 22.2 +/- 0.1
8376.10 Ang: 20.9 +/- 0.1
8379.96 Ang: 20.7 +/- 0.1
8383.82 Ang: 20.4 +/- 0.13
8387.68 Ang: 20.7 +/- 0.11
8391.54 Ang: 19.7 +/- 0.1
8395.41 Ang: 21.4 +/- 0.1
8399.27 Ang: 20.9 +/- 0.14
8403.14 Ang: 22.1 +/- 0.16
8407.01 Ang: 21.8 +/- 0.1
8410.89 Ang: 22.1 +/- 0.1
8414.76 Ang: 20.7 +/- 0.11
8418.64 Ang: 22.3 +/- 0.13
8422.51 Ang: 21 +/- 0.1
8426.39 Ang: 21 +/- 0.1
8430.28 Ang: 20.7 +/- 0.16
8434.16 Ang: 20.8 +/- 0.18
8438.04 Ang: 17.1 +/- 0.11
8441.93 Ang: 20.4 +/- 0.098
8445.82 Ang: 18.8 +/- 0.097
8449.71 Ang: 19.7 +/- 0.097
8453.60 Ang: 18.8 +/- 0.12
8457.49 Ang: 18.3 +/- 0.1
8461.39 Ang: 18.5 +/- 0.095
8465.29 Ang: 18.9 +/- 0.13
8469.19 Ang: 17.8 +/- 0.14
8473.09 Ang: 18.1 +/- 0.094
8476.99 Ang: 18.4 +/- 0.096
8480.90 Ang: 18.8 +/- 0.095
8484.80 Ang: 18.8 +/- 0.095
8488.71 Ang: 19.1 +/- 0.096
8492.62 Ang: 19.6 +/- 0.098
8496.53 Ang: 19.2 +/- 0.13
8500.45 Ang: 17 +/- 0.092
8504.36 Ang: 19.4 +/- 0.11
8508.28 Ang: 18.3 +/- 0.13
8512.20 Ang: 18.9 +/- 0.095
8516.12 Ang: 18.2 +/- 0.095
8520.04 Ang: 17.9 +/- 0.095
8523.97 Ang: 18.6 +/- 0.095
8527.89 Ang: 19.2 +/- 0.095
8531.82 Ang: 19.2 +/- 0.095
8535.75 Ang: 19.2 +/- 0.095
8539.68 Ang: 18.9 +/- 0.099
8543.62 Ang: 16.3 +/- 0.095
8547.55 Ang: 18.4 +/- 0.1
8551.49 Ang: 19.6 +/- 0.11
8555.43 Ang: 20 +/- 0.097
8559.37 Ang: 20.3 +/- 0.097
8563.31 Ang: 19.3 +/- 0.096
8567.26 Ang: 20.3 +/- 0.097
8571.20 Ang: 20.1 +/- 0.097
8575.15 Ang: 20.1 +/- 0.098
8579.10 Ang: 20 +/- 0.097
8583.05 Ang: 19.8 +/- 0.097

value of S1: 0.9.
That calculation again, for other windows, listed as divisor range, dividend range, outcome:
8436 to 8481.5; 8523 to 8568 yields 1.05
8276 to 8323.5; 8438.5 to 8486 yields 0.89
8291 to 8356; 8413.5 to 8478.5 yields 0.92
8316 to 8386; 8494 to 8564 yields 0.91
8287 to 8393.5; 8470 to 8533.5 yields 0.90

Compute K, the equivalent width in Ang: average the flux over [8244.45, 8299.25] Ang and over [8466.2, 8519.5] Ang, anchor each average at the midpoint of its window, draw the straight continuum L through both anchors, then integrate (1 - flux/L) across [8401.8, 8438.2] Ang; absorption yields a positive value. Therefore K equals -2.3 Ang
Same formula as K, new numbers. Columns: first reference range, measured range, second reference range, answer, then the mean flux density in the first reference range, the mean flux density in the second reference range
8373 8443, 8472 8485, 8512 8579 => 0.9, 20.8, 19.1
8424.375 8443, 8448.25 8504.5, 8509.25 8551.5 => 2.0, 20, 18.5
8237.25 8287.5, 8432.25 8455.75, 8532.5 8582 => 1.6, 22.7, 19.4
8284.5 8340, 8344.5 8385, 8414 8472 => -1.2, 21.7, 19.6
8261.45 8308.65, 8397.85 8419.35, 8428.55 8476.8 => -2.0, 22.2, 19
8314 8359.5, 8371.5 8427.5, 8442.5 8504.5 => -2.3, 21.7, 18.7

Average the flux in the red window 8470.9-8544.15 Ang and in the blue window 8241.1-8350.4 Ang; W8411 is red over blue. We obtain 0.84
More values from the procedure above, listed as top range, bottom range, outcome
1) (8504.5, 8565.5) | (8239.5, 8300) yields 0.84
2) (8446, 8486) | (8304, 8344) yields 0.86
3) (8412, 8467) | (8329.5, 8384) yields 0.92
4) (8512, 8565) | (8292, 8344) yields 0.87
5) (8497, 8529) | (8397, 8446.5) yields 0.89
